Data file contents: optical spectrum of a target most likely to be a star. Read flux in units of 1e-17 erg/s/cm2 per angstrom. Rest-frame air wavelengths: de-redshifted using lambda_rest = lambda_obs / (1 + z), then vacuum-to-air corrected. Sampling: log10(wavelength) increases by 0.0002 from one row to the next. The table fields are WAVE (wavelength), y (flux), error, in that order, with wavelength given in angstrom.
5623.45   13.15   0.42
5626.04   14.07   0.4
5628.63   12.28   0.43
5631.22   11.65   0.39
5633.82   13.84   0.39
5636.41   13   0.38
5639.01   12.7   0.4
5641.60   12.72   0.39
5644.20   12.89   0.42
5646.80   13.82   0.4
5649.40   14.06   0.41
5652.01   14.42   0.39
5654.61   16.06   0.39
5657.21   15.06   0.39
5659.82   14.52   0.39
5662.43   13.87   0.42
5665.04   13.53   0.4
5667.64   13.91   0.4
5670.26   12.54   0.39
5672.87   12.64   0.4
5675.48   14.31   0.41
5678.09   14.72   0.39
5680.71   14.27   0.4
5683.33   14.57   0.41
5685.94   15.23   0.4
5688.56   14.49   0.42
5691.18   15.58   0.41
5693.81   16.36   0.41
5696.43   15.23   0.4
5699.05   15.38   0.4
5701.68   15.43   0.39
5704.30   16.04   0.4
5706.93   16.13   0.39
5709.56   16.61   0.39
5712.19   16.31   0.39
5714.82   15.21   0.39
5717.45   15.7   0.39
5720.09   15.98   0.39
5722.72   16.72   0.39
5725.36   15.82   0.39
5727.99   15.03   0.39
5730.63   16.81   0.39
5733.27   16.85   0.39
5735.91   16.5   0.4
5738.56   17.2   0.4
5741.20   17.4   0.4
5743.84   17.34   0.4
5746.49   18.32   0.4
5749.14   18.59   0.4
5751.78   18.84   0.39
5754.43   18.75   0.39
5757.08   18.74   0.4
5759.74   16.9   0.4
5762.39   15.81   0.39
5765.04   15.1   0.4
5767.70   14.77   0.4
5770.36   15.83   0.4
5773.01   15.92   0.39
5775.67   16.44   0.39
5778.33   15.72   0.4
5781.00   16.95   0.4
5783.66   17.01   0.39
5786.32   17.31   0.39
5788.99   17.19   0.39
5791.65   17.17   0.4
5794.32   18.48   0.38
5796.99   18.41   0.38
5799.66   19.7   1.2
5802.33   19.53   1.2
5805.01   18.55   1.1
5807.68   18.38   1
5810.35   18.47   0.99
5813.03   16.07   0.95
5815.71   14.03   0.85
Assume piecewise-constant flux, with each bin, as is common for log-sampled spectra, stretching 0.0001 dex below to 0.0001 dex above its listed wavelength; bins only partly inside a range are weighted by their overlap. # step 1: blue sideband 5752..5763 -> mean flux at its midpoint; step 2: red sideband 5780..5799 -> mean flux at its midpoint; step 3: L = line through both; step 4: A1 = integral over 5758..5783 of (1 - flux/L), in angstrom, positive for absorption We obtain 2.4 angstrom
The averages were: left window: 17.8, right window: 17.6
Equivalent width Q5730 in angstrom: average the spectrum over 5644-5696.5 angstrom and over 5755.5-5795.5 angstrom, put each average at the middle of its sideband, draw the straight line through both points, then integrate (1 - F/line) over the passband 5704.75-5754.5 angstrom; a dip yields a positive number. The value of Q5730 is -3.6 angstrom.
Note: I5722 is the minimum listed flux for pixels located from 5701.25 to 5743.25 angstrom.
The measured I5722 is 15.03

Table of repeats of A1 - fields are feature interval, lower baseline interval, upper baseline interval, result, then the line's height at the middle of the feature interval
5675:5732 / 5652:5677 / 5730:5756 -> 1.1 angstrom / 15.9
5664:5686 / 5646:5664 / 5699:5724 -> 1.7 angstrom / 15.1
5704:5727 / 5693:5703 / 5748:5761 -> 0.5 angstrom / 16.4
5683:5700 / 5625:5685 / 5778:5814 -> -0.6 angstrom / 14.8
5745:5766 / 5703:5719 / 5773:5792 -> -1.5 angstrom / 16.5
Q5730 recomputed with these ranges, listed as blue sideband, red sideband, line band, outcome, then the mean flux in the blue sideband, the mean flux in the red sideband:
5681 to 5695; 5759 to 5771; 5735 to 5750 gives -2.0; 15.2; 15.6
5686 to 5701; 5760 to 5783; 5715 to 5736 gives -0.7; 15.4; 15.9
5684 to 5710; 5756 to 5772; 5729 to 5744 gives -1.0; 15.6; 16.1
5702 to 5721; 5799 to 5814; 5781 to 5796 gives 0.5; 16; 18.5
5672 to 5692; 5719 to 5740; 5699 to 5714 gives -0.5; 14.5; 16.4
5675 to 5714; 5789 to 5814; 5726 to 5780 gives 0.4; 15.4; 18.3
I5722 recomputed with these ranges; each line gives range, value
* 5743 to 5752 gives 17.34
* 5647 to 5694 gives 12.54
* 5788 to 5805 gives 17.17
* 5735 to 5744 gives 16.5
